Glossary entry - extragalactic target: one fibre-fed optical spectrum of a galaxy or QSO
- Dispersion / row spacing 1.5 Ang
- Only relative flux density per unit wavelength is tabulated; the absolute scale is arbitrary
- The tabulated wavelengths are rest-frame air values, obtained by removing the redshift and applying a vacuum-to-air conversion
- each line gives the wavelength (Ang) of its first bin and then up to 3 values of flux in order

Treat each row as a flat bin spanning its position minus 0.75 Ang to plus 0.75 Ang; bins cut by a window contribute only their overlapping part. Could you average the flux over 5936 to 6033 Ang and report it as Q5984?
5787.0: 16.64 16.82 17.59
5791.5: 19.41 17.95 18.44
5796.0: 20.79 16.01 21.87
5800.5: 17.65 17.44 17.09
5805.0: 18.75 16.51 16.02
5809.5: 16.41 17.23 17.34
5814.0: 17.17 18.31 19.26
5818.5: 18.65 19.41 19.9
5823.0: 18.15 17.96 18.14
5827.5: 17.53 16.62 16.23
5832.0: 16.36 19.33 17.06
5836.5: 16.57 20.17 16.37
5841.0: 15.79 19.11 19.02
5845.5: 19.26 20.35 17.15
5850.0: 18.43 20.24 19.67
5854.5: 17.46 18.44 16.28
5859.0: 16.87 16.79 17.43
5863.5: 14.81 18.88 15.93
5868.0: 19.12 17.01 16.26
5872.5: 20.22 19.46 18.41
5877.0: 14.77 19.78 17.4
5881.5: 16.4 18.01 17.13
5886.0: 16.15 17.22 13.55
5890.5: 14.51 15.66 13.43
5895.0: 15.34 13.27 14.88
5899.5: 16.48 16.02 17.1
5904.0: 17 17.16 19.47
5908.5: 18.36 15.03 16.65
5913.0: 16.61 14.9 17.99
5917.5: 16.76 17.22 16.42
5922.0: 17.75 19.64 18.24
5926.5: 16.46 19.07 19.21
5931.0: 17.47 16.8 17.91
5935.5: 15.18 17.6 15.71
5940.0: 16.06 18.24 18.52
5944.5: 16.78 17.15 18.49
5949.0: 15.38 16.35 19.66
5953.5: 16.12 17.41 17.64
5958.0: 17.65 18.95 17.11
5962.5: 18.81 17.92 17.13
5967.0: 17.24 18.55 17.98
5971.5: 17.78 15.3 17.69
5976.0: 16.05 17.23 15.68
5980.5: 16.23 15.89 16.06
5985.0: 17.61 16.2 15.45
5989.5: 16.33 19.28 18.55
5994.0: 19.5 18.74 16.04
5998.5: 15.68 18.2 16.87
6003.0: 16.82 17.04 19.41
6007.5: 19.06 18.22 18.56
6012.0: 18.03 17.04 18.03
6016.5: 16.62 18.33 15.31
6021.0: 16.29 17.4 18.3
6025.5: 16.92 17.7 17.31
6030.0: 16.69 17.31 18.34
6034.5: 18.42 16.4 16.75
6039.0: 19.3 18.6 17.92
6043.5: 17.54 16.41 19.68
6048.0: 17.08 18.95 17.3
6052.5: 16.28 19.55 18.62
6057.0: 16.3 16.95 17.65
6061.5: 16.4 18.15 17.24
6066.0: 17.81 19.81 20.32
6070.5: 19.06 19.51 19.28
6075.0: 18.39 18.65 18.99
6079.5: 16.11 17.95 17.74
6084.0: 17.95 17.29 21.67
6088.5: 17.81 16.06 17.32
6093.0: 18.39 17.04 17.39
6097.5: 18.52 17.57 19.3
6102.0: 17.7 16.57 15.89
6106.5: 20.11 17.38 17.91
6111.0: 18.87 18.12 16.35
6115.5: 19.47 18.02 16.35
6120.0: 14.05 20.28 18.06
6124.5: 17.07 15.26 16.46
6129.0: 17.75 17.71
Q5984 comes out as 17.3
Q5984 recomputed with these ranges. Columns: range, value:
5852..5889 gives 17.4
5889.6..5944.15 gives 16.8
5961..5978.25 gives 17.4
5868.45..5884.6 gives 17.8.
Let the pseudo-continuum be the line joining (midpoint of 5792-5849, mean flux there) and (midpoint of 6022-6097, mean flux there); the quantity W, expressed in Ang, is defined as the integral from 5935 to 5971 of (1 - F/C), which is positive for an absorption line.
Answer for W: 1.1 Ang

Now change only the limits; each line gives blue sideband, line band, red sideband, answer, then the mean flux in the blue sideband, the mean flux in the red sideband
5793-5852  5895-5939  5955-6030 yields 1.8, 18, 17.4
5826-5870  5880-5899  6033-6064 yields 2.3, 17.7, 17.7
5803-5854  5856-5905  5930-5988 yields 2.8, 18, 17.1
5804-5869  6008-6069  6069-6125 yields 0.9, 17.8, 18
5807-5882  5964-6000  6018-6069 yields 1.2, 17.8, 17.6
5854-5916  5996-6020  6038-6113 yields 0.1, 16.7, 18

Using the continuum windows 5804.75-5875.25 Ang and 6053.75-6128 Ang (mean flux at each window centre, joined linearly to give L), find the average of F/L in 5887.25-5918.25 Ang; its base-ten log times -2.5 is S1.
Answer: 0.12 mag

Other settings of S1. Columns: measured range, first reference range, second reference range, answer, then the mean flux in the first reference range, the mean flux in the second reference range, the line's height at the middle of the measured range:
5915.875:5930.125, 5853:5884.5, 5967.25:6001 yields -0.03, 17.5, 17.1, 17.3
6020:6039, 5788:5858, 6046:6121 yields 0.04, 18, 17.9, 18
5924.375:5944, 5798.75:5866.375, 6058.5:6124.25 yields 0.03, 17.9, 18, 17.9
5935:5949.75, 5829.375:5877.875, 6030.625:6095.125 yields 0.06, 17.8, 18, 17.9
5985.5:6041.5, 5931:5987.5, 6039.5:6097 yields 0.00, 17.1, 18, 17.6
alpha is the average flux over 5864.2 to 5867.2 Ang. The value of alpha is 17.4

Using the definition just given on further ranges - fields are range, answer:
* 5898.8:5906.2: 16.8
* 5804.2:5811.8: 17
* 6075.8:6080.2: 17.9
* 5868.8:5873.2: 17.8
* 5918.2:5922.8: 17.2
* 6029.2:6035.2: 17.7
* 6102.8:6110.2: 17.6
